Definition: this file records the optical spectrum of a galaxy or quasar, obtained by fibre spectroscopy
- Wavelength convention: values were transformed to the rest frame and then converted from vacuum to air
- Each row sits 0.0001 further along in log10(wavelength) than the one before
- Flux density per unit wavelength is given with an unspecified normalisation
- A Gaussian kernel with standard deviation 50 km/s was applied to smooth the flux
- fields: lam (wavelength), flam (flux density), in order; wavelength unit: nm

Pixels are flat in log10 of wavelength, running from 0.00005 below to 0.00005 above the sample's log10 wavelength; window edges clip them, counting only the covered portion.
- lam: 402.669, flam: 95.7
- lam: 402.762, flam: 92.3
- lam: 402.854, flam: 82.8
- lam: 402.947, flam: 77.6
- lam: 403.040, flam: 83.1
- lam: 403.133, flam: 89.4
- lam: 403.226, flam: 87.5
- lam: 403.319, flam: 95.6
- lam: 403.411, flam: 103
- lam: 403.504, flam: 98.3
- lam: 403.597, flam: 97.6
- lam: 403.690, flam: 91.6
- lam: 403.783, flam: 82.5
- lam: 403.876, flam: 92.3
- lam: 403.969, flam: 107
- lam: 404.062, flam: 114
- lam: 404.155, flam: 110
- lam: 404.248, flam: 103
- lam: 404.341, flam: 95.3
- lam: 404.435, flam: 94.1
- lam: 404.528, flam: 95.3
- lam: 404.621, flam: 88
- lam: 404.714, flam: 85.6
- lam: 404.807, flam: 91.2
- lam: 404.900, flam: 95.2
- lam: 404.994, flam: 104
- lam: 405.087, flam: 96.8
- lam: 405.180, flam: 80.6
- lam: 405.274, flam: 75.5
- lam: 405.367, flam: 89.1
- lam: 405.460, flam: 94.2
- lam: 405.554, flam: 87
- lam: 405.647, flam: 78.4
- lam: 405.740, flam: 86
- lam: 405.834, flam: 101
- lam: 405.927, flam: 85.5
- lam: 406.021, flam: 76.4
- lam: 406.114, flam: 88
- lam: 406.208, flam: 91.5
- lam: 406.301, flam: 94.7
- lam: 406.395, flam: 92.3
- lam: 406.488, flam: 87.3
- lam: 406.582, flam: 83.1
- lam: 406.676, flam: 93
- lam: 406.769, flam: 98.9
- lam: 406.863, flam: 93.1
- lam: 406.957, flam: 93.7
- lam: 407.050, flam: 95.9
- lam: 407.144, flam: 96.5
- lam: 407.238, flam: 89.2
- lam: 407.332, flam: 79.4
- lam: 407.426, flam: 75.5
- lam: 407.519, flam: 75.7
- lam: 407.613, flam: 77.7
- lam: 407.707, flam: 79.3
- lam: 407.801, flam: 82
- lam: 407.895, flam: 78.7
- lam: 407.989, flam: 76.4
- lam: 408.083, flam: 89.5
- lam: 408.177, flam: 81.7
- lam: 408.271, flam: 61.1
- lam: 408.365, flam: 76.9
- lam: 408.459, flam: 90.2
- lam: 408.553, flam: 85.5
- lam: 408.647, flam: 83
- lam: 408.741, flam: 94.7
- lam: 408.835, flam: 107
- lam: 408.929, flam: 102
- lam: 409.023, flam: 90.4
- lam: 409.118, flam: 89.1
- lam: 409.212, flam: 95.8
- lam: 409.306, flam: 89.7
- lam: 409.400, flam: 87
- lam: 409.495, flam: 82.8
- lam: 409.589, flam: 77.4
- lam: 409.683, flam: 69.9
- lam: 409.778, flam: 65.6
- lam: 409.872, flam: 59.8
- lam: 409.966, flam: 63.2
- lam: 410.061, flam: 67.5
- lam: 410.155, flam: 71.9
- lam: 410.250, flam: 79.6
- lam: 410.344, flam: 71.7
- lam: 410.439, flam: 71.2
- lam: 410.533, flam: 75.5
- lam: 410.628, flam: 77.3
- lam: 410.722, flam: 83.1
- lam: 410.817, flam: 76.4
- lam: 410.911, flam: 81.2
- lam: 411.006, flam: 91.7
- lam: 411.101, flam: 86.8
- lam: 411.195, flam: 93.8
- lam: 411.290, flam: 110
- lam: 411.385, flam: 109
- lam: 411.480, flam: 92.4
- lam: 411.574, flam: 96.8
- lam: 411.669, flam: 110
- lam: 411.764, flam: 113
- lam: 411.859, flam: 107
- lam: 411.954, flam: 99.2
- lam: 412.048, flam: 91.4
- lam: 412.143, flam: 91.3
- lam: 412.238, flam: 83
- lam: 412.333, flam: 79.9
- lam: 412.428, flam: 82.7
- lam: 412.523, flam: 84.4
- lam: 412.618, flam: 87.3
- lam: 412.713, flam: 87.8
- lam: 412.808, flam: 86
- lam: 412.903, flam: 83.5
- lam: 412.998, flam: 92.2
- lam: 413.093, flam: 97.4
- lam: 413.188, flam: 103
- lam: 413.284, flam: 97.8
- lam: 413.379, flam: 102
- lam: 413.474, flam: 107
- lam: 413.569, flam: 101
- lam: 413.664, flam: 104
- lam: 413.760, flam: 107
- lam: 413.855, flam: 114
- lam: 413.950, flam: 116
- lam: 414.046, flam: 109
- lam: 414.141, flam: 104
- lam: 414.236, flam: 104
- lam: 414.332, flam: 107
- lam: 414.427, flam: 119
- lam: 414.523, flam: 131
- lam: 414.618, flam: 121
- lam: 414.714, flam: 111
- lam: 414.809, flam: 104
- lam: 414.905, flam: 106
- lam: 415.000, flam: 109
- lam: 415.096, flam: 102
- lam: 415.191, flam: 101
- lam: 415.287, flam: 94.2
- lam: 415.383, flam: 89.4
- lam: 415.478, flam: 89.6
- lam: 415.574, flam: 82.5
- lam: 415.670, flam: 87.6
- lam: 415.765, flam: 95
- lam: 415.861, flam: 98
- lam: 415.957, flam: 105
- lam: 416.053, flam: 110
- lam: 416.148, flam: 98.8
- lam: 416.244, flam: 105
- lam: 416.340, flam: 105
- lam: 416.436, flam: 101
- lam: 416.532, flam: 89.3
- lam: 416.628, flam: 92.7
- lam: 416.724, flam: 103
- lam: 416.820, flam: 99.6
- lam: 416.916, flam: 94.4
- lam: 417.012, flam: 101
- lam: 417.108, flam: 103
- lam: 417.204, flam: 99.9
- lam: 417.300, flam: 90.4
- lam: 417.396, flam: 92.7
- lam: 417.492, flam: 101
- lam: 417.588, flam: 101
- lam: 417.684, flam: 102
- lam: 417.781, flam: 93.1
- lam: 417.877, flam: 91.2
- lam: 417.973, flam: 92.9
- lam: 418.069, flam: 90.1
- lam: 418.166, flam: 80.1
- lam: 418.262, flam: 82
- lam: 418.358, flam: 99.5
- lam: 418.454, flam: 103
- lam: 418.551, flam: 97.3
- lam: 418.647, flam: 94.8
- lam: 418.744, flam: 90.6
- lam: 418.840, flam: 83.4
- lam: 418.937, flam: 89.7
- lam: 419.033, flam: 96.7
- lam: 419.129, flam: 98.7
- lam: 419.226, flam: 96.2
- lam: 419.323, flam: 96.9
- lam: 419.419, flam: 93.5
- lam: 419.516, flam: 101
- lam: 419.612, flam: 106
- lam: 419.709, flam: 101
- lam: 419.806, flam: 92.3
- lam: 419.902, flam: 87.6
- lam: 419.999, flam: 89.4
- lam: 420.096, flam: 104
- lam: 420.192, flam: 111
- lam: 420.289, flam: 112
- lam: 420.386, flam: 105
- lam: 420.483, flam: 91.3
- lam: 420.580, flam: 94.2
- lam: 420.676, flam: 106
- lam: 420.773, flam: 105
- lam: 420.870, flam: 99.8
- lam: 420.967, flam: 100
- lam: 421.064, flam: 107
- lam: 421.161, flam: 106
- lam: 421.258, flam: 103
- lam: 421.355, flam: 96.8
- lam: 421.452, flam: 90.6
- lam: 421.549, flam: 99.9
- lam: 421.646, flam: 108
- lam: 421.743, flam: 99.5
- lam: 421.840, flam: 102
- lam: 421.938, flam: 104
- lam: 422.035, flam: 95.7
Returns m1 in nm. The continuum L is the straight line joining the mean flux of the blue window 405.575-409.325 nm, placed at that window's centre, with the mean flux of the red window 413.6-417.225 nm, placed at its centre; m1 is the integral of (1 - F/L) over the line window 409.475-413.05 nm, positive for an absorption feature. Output 0.37 nm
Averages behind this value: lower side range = 87.1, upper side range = 103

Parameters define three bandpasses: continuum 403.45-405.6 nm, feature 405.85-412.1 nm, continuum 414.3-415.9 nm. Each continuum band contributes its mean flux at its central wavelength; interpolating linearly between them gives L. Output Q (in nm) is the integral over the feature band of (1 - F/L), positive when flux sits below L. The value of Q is 0.74 nm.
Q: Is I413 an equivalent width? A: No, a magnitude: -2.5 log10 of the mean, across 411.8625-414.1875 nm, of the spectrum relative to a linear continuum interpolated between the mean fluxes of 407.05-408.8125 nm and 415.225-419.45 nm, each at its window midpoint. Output -0.08 mag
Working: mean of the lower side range 82.5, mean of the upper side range 95.5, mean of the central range 96.5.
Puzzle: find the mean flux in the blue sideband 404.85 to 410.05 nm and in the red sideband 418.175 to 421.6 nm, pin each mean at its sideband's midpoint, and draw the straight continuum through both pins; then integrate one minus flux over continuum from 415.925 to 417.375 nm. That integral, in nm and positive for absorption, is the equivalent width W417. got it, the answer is -0.08 nm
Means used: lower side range 85.6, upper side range 97.9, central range 99.7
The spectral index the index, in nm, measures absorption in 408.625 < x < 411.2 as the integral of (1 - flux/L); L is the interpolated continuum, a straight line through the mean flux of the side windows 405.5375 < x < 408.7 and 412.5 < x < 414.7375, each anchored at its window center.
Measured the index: 0.32 nm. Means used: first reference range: 85.4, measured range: 81.4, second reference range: 103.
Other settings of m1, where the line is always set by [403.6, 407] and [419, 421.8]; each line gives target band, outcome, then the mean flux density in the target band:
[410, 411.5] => 0.184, 83.3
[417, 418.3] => 0.057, 94.2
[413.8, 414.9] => -0.177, 112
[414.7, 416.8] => -0.028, 98.9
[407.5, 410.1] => 0.344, 81.5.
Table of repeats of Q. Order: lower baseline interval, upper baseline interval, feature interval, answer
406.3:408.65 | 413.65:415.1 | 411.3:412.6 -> 0.076 nm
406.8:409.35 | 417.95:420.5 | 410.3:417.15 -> -0.470 nm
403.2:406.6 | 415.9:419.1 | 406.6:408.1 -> 0.120 nm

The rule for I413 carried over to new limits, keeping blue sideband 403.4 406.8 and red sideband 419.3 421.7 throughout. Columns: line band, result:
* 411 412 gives -0.06 mag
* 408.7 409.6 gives 0.03 mag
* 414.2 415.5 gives -0.10 mag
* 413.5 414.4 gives -0.11 mag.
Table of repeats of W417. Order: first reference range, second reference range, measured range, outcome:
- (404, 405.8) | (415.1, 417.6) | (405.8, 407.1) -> 0.04 nm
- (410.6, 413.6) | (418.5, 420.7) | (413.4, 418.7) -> -0.29 nm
